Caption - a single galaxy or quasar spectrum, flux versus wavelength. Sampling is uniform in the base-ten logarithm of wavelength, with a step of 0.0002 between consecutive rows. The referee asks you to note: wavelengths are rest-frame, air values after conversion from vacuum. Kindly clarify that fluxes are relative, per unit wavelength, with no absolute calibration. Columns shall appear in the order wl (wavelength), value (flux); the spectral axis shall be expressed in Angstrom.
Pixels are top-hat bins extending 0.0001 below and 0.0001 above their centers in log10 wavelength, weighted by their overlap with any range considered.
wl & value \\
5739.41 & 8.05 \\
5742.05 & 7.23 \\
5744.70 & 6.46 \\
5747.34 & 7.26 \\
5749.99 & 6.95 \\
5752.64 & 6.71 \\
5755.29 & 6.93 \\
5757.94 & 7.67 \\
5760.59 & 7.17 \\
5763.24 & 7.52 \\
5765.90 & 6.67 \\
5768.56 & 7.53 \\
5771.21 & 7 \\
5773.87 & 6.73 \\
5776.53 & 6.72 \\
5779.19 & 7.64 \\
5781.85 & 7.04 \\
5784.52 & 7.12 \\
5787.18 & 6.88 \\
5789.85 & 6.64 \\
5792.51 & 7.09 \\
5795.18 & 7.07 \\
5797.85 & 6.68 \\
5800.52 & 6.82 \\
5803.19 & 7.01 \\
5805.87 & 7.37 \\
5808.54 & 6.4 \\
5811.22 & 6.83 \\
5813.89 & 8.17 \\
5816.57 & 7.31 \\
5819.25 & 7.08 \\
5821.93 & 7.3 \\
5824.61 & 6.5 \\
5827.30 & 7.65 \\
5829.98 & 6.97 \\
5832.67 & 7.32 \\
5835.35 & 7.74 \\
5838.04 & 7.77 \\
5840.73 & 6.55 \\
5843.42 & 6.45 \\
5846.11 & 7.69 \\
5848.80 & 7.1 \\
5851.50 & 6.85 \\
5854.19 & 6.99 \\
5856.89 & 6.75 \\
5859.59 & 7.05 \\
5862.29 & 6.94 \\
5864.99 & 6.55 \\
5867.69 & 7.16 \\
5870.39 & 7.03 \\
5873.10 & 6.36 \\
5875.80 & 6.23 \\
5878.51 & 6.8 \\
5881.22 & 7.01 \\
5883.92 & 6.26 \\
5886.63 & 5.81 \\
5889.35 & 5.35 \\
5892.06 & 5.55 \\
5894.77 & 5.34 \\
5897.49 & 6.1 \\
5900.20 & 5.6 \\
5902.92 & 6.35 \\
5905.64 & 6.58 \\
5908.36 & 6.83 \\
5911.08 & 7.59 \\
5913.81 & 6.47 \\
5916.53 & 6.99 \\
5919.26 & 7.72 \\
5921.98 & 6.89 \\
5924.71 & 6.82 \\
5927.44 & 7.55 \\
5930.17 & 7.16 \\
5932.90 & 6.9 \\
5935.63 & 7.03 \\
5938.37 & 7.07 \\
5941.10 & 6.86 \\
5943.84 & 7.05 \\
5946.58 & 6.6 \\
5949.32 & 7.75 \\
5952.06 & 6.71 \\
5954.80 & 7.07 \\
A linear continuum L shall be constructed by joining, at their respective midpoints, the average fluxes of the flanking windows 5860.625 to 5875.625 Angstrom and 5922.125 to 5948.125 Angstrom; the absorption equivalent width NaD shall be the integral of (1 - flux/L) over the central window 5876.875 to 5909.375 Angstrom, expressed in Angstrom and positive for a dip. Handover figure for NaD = 3.5 Angstrom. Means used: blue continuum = 6.77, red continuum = 7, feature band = 6.13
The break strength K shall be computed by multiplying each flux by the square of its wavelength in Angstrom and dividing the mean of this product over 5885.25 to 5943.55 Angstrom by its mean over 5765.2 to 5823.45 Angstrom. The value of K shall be 0.98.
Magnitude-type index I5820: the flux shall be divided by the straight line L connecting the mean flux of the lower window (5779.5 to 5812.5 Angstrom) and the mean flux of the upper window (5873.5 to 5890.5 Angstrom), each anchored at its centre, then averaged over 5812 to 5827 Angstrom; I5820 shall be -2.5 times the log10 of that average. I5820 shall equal -0.08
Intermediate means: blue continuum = 6.93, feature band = 7.28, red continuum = 6.26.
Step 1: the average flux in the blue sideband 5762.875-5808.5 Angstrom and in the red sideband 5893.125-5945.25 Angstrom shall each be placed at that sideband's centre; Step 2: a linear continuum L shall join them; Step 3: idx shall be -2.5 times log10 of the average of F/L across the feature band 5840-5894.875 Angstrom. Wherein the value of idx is 0.04 mag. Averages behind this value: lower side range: 7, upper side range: 6.78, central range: 6.59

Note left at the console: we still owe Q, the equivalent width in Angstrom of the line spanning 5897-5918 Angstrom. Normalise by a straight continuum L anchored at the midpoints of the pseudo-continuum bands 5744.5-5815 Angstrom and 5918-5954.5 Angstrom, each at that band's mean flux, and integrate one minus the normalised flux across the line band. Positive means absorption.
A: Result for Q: 1.4 Angstrom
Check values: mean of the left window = 7.05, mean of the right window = 7.08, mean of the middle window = 6.59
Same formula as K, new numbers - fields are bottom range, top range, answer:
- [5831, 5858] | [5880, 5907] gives 0.86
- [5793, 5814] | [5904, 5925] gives 1.04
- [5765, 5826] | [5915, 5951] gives 1.06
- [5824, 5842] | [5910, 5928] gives 1.01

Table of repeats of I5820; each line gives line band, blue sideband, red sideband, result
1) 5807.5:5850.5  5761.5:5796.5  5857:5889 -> -0.056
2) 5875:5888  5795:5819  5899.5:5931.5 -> 0.086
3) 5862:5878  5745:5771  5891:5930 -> 0.009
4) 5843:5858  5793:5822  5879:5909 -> -0.068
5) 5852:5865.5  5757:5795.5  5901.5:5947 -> 0.024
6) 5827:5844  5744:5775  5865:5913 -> -0.089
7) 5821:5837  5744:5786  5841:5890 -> -0.064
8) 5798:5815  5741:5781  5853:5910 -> -0.036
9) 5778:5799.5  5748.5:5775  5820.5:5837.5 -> 0.023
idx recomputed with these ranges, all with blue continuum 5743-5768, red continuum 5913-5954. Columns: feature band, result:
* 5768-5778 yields 0.01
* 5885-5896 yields 0.26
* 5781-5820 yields 0.00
